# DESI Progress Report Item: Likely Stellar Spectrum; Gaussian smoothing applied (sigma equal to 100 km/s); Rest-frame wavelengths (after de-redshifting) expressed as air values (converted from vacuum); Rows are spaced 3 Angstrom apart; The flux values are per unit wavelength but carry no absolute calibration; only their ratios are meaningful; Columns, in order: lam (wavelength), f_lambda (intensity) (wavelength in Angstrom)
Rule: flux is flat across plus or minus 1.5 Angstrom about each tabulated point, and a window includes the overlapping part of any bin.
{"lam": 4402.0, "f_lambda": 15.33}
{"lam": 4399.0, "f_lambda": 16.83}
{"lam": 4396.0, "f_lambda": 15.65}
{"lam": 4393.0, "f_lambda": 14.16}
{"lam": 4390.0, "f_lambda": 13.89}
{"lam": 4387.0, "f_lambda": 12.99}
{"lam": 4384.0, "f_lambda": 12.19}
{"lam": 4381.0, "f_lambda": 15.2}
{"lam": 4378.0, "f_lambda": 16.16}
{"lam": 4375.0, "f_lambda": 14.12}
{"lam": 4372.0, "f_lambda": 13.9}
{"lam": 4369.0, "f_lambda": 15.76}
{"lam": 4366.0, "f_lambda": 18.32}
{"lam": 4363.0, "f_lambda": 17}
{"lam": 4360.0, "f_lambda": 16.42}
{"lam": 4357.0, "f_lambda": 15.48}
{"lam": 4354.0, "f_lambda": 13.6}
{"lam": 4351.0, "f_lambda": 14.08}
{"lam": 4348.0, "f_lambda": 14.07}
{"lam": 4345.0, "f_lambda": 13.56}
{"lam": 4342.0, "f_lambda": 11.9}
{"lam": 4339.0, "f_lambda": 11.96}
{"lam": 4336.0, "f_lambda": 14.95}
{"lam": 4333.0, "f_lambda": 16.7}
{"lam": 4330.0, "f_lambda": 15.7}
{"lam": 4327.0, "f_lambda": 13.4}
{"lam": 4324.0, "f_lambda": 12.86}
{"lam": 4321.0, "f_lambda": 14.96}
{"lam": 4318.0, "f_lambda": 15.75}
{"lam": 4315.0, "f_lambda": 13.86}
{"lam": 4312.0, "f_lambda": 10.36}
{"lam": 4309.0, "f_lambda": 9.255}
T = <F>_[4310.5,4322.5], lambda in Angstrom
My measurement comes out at 13.7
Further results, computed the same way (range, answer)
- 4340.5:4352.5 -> 13.4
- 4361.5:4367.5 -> 17.7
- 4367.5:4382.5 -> 15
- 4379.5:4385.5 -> 13.7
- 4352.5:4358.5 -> 14.5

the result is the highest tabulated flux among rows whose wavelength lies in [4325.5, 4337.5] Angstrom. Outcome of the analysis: 16.7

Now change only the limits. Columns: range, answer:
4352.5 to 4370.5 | 18.32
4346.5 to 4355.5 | 14.08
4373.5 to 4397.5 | 16.16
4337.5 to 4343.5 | 11.96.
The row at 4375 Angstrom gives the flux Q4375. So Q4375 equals 14.12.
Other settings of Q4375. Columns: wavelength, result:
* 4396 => 15.65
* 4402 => 15.33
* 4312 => 10.36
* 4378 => 16.16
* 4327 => 13.4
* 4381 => 15.2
